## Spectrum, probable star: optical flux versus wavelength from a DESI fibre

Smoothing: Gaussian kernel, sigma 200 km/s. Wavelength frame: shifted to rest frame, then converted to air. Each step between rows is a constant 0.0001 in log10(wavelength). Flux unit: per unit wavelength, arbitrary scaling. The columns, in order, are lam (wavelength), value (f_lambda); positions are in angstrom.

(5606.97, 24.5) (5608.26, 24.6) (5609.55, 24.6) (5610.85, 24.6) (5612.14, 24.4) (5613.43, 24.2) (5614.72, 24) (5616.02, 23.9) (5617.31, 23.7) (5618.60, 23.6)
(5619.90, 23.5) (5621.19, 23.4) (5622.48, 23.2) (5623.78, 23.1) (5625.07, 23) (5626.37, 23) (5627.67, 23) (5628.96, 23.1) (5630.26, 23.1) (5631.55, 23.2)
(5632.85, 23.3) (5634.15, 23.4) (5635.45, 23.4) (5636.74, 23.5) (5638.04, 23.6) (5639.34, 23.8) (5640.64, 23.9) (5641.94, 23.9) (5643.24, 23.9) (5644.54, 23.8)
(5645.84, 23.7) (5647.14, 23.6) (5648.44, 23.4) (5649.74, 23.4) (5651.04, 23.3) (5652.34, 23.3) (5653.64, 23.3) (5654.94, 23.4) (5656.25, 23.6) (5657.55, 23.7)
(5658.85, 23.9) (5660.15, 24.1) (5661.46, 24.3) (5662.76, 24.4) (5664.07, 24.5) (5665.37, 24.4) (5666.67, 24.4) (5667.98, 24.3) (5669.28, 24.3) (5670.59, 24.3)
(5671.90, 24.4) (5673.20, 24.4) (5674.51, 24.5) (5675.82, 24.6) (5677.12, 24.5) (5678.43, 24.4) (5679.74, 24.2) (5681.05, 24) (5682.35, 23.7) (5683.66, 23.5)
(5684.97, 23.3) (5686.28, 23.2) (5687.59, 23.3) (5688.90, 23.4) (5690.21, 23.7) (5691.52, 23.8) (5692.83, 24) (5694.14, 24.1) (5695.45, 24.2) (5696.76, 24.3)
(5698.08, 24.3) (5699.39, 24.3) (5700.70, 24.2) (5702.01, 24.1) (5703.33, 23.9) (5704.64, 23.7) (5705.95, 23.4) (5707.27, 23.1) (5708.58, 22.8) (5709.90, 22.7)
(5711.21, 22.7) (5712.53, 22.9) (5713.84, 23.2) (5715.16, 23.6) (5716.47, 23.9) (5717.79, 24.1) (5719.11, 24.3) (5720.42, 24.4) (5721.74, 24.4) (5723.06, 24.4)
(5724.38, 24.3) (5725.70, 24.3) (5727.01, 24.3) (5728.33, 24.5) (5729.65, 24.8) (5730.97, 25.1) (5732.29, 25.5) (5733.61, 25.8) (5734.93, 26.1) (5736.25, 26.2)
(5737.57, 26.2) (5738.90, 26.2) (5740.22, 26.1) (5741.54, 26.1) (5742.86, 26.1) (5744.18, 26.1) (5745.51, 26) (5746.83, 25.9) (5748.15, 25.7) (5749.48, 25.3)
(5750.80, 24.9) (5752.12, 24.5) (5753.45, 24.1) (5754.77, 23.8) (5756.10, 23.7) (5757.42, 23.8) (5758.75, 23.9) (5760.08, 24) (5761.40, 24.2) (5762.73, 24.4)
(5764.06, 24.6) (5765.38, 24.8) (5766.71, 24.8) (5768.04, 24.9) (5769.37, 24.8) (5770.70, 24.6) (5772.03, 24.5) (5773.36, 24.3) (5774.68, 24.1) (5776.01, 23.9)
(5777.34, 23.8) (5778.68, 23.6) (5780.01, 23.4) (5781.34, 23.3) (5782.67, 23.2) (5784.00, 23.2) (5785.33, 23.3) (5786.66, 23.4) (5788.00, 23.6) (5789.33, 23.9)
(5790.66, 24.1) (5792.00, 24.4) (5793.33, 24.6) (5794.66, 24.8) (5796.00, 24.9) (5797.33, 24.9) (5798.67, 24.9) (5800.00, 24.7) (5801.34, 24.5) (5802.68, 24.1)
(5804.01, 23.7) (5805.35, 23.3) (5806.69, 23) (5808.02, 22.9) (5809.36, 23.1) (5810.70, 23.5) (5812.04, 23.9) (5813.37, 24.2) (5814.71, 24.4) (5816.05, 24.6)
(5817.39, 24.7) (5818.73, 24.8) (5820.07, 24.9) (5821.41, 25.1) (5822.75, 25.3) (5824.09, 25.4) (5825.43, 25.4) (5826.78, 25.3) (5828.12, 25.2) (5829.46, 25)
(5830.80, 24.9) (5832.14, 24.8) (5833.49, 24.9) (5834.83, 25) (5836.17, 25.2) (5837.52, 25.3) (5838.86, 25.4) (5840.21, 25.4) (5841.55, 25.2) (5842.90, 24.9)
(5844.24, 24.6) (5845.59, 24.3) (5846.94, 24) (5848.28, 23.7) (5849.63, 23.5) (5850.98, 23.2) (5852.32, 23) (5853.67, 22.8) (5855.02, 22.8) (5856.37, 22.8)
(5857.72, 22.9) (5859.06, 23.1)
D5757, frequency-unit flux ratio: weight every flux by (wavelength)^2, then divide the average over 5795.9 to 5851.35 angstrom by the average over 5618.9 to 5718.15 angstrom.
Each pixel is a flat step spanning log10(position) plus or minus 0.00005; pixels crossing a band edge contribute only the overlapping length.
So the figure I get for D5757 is 1.1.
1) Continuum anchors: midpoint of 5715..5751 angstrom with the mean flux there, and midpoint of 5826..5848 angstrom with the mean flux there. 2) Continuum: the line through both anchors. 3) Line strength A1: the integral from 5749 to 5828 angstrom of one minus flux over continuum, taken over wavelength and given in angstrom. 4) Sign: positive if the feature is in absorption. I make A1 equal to 2.6 angstrom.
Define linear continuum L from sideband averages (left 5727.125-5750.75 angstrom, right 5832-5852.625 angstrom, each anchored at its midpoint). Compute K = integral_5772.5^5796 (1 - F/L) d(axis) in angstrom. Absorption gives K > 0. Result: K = 1.2 angstrom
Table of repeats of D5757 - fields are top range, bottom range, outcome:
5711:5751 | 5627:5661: 1.09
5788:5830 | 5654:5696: 1.07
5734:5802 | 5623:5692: 1.08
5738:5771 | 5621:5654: 1.11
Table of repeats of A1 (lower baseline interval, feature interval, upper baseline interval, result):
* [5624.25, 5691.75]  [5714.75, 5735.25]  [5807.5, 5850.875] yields -0.4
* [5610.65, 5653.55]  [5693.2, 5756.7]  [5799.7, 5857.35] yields -1.7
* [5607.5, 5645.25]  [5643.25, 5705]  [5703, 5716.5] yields -1.4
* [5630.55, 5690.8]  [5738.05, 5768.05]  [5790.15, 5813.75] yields -1.2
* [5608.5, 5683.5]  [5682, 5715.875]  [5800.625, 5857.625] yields 0.5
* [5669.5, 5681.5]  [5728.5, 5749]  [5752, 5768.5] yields -1.3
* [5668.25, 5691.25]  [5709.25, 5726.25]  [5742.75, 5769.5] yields 0.4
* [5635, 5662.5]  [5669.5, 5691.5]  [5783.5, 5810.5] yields -0.2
